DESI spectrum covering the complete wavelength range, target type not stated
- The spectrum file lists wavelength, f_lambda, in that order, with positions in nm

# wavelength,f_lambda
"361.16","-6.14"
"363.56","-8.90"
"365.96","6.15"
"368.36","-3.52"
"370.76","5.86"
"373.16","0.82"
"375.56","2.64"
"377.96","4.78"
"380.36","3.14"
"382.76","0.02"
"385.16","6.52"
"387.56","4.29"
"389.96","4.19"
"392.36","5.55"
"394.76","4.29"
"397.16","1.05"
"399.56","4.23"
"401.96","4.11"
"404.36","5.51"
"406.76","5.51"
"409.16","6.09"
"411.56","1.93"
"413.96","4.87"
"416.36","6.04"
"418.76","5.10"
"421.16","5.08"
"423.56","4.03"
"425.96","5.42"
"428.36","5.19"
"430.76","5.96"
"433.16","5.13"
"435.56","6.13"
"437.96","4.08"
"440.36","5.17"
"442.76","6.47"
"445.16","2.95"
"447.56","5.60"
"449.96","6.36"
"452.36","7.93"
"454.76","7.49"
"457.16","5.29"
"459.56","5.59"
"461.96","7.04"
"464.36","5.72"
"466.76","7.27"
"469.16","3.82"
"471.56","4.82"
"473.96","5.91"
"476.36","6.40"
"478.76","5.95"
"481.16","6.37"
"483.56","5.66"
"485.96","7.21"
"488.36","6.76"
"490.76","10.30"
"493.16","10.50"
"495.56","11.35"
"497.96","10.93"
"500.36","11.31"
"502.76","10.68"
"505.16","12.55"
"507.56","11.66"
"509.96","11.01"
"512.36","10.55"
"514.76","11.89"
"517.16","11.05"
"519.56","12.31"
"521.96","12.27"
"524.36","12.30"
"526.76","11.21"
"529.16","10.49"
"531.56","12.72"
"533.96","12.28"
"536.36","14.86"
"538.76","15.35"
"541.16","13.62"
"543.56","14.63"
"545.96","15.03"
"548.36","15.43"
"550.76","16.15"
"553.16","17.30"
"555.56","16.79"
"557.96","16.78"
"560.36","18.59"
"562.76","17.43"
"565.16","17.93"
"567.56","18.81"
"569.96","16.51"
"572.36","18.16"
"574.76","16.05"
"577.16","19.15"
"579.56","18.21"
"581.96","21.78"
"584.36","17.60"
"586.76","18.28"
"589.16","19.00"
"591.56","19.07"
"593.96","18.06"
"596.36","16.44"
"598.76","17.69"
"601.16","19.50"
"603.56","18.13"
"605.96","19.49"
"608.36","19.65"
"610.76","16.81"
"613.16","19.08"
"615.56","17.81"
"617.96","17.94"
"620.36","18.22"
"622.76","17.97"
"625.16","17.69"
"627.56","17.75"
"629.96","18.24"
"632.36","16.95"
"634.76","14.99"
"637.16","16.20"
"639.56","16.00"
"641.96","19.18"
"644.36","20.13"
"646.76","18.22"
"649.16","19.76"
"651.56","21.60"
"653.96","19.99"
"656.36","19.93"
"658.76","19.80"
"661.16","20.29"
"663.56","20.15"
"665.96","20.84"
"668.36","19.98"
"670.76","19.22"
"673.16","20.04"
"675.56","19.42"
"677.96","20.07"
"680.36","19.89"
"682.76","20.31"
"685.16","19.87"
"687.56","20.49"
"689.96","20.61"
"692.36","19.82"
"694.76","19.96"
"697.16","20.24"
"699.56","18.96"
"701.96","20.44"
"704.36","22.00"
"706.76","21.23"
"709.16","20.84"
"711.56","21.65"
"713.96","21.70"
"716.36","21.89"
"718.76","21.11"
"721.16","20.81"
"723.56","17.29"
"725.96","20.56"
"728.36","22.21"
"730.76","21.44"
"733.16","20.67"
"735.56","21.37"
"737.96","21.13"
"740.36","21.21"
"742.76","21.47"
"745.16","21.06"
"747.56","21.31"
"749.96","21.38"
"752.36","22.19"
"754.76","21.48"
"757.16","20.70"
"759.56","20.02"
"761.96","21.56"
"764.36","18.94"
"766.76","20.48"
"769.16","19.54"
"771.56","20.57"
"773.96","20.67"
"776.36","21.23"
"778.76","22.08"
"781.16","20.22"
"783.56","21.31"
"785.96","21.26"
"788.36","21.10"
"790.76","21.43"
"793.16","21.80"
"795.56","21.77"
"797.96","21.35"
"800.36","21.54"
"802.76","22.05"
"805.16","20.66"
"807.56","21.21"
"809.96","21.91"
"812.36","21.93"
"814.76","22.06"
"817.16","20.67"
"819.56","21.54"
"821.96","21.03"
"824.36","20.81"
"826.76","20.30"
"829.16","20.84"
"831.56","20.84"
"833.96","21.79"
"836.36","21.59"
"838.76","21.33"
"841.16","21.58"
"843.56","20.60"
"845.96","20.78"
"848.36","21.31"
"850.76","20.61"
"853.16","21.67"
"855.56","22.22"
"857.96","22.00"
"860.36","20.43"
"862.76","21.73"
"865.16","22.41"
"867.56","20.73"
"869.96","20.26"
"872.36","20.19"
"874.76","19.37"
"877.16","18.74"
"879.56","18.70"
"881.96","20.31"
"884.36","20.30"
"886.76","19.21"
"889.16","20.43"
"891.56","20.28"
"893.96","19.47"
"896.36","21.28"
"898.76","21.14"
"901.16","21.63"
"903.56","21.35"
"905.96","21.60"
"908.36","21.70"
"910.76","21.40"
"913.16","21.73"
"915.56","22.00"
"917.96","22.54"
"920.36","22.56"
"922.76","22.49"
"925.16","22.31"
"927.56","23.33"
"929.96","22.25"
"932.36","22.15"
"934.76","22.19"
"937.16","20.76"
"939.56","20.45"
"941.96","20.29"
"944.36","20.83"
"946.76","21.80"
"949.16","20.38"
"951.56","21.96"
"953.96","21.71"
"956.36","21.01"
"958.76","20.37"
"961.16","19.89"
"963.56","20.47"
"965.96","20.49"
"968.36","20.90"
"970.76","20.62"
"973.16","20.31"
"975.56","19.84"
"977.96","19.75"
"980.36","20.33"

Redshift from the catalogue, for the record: 0.228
